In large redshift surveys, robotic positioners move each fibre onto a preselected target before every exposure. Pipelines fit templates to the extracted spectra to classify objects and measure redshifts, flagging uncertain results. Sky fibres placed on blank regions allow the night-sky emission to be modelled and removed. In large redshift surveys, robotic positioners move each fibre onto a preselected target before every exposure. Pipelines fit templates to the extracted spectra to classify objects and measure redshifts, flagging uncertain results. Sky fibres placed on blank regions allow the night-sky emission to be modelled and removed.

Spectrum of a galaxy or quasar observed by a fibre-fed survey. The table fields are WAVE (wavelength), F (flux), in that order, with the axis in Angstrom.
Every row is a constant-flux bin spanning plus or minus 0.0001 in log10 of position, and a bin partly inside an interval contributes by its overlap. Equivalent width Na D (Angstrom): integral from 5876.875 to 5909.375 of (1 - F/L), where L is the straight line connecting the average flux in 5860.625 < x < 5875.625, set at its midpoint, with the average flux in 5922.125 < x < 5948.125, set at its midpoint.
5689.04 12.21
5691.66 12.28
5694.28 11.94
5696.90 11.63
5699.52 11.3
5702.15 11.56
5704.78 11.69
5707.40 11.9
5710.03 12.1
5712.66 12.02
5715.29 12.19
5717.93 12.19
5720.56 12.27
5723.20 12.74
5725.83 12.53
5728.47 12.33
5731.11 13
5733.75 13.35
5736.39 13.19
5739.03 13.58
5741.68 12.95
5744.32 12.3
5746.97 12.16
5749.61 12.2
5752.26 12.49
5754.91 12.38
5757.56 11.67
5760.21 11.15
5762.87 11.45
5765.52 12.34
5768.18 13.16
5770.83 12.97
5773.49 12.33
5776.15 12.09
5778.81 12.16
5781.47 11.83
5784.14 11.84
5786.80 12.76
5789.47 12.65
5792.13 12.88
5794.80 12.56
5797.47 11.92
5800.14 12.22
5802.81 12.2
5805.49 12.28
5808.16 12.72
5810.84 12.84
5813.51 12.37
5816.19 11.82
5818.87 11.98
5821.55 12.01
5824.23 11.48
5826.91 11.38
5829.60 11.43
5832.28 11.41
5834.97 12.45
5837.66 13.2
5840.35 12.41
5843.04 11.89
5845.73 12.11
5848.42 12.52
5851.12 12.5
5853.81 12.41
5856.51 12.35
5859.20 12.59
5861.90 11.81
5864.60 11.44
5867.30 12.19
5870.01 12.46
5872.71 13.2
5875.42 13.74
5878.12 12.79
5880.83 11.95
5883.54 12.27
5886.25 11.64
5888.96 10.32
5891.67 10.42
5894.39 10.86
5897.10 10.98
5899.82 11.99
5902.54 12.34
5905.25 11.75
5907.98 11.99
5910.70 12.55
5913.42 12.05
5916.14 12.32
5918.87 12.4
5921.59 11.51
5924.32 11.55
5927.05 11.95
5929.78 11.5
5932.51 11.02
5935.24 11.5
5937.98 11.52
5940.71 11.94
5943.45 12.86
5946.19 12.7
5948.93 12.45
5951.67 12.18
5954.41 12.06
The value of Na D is 1.5 Angstrom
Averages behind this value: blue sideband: 12.4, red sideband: 11.8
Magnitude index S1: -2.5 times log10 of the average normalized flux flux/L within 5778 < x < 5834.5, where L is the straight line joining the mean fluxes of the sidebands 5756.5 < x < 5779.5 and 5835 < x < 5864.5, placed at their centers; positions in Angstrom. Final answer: 0.010 mag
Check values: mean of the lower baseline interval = 12.2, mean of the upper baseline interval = 12.3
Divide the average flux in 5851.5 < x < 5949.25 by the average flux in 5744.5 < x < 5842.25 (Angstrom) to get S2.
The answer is 1.0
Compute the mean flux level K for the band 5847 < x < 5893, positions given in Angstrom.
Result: 12.2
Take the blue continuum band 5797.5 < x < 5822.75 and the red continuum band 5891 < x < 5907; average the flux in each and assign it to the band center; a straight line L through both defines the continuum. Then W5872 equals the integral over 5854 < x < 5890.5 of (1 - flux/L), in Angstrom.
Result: -1.6 Angstrom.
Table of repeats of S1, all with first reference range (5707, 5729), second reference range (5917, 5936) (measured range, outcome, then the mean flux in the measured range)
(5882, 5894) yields 0.06 mag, 11.1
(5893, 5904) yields 0.02 mag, 11.5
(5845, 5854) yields -0.05 mag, 12.4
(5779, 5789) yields -0.01 mag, 12.2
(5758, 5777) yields -0.01 mag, 12.2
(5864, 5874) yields -0.05 mag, 12.4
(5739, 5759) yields -0.02 mag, 12.4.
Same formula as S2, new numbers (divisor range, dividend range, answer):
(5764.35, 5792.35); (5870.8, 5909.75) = 0.96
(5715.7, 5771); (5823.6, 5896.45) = 0.96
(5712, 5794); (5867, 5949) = 0.96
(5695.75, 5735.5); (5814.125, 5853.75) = 0.99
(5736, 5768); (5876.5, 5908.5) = 0.94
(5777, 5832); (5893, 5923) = 0.98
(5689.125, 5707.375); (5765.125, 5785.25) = 1.05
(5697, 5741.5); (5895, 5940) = 0.95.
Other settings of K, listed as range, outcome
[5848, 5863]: 12.4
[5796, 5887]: 12.2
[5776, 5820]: 12.3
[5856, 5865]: 12.1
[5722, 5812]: 12.4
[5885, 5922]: 11.7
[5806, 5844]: 12.1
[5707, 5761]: 12.4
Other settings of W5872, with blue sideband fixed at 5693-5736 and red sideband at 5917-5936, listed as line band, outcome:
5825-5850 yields -0.41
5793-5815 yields -0.79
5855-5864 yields -0.27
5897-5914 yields -0.45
